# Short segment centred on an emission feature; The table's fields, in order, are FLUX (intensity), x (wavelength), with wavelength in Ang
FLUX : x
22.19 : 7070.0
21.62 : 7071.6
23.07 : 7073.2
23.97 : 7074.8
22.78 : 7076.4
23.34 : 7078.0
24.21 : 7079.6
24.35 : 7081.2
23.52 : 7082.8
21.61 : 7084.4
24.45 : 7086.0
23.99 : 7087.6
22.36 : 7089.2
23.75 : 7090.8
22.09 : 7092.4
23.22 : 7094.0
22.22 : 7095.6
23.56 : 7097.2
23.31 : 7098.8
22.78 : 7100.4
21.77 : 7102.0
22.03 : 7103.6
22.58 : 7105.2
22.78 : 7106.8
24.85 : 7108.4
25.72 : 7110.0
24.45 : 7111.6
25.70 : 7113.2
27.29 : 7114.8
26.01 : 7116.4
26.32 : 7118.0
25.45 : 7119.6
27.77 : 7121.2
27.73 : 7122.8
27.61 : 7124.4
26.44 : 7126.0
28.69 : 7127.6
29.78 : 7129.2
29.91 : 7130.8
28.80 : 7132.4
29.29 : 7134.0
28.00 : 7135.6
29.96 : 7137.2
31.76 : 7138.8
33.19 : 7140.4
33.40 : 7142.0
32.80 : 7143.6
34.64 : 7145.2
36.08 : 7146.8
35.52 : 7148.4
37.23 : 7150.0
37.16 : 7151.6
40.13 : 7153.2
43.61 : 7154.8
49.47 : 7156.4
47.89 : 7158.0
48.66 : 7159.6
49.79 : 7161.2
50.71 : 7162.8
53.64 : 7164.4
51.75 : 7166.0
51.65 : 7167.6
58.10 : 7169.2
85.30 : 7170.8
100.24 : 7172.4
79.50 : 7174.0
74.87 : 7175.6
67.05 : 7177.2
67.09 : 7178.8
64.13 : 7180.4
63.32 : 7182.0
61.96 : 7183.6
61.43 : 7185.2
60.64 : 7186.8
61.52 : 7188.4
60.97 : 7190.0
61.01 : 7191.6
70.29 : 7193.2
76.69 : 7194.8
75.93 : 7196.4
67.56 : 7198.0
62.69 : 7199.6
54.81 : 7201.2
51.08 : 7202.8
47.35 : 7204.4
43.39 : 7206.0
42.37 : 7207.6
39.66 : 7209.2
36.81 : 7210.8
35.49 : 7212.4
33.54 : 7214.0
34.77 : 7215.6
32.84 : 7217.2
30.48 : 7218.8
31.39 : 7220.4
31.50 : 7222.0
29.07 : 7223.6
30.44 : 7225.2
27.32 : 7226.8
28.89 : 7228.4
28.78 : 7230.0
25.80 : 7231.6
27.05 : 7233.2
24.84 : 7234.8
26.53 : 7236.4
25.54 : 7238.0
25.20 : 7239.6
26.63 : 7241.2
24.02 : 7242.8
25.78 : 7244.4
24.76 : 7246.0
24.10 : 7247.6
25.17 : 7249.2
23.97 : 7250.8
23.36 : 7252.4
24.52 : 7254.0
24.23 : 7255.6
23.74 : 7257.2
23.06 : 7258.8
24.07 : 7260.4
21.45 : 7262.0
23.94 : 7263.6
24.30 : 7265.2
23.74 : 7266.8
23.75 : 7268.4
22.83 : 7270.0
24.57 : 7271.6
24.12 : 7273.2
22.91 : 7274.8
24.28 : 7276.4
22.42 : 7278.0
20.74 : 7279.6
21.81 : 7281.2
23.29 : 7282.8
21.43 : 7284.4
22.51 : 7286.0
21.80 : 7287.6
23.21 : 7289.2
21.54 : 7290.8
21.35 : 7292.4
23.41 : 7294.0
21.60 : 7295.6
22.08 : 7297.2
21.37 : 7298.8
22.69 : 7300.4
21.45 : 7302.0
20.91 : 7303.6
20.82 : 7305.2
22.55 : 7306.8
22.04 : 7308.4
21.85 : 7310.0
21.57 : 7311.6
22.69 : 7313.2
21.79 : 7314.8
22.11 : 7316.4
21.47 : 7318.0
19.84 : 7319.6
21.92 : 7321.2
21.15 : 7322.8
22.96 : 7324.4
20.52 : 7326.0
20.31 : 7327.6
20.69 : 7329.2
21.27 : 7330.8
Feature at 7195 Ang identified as [N II] 6583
